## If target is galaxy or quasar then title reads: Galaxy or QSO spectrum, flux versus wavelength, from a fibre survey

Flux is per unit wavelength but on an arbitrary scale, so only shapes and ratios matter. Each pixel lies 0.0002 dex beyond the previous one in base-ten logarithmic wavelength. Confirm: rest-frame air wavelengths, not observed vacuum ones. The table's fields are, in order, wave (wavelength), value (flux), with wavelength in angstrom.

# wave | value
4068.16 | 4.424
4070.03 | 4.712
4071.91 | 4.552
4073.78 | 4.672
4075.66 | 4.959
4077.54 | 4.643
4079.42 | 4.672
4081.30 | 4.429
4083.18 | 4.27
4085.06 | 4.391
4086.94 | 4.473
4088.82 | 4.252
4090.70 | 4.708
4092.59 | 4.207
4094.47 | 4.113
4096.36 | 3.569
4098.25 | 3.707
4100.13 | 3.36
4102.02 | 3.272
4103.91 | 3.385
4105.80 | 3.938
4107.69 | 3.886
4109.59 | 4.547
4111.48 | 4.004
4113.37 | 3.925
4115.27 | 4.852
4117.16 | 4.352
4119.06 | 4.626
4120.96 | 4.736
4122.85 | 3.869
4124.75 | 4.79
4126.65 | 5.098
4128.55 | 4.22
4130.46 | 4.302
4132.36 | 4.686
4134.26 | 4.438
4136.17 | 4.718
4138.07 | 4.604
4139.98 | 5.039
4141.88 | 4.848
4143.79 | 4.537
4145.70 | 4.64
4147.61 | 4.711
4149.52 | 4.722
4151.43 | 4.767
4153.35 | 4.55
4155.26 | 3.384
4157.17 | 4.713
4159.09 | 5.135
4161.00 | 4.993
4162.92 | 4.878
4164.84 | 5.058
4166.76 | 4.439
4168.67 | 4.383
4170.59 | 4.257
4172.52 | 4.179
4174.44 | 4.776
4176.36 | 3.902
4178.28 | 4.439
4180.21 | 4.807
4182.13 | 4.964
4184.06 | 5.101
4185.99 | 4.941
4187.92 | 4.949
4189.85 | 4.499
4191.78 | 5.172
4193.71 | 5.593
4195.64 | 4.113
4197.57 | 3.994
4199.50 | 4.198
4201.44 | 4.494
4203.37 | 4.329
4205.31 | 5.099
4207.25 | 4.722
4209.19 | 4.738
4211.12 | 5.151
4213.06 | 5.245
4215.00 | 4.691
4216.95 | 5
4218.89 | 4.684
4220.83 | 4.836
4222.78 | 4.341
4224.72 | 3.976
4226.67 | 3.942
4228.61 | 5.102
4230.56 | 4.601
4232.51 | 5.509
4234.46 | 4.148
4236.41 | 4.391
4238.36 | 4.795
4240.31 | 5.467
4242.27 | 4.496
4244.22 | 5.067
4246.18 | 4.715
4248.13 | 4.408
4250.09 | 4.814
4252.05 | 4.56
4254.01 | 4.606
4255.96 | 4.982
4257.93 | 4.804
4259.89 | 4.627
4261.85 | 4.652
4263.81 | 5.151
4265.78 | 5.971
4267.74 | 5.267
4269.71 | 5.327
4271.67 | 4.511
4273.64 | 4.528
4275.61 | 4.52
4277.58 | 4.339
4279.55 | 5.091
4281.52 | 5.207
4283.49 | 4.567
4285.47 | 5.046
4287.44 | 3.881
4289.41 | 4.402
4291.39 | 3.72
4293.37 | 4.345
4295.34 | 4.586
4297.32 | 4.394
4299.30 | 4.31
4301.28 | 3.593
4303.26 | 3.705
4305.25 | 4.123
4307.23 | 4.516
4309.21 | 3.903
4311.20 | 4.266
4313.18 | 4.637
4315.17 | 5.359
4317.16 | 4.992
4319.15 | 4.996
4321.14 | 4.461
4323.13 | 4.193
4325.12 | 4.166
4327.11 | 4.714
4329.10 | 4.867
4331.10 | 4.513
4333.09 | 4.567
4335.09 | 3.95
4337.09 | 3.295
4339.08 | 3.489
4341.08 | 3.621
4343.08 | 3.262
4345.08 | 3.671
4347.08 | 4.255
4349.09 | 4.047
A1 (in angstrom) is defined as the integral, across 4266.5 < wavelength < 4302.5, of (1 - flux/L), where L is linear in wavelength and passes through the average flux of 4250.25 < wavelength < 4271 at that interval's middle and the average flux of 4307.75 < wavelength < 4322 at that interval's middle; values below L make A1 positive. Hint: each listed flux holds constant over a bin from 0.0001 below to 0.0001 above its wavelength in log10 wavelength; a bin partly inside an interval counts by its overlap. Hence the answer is 2.2 angstrom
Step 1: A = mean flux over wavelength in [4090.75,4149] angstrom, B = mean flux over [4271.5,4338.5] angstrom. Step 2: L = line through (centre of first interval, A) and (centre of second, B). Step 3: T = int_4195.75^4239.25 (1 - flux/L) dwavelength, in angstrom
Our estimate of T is -2.6 angstrom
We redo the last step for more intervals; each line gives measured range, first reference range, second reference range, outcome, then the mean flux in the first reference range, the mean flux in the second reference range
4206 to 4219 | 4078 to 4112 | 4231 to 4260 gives -0.8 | 4.07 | 4.76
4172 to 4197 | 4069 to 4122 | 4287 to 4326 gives -2.5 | 4.26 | 4.33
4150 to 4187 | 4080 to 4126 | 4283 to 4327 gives -3.4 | 4.16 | 4.38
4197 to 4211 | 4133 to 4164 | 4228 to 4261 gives 0.5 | 4.67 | 4.77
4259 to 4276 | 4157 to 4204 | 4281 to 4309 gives -2.3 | 4.65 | 4.29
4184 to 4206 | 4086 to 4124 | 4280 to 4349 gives -2.7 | 4.09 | 4.28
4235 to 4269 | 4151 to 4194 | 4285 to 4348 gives -3.3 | 4.68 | 4.24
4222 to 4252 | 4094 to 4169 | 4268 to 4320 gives -1.2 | 4.4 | 4.5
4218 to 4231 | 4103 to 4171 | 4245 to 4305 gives 0.2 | 4.5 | 4.61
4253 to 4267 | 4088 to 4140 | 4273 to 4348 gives -2.2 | 4.24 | 4.32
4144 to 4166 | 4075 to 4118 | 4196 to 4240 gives -1.4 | 4.16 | 4.64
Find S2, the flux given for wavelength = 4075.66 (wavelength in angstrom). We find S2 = 4.959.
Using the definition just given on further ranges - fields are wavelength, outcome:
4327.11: 4.714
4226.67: 3.942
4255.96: 4.982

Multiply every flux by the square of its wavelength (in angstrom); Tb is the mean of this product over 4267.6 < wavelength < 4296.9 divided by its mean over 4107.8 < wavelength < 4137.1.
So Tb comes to 1.1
